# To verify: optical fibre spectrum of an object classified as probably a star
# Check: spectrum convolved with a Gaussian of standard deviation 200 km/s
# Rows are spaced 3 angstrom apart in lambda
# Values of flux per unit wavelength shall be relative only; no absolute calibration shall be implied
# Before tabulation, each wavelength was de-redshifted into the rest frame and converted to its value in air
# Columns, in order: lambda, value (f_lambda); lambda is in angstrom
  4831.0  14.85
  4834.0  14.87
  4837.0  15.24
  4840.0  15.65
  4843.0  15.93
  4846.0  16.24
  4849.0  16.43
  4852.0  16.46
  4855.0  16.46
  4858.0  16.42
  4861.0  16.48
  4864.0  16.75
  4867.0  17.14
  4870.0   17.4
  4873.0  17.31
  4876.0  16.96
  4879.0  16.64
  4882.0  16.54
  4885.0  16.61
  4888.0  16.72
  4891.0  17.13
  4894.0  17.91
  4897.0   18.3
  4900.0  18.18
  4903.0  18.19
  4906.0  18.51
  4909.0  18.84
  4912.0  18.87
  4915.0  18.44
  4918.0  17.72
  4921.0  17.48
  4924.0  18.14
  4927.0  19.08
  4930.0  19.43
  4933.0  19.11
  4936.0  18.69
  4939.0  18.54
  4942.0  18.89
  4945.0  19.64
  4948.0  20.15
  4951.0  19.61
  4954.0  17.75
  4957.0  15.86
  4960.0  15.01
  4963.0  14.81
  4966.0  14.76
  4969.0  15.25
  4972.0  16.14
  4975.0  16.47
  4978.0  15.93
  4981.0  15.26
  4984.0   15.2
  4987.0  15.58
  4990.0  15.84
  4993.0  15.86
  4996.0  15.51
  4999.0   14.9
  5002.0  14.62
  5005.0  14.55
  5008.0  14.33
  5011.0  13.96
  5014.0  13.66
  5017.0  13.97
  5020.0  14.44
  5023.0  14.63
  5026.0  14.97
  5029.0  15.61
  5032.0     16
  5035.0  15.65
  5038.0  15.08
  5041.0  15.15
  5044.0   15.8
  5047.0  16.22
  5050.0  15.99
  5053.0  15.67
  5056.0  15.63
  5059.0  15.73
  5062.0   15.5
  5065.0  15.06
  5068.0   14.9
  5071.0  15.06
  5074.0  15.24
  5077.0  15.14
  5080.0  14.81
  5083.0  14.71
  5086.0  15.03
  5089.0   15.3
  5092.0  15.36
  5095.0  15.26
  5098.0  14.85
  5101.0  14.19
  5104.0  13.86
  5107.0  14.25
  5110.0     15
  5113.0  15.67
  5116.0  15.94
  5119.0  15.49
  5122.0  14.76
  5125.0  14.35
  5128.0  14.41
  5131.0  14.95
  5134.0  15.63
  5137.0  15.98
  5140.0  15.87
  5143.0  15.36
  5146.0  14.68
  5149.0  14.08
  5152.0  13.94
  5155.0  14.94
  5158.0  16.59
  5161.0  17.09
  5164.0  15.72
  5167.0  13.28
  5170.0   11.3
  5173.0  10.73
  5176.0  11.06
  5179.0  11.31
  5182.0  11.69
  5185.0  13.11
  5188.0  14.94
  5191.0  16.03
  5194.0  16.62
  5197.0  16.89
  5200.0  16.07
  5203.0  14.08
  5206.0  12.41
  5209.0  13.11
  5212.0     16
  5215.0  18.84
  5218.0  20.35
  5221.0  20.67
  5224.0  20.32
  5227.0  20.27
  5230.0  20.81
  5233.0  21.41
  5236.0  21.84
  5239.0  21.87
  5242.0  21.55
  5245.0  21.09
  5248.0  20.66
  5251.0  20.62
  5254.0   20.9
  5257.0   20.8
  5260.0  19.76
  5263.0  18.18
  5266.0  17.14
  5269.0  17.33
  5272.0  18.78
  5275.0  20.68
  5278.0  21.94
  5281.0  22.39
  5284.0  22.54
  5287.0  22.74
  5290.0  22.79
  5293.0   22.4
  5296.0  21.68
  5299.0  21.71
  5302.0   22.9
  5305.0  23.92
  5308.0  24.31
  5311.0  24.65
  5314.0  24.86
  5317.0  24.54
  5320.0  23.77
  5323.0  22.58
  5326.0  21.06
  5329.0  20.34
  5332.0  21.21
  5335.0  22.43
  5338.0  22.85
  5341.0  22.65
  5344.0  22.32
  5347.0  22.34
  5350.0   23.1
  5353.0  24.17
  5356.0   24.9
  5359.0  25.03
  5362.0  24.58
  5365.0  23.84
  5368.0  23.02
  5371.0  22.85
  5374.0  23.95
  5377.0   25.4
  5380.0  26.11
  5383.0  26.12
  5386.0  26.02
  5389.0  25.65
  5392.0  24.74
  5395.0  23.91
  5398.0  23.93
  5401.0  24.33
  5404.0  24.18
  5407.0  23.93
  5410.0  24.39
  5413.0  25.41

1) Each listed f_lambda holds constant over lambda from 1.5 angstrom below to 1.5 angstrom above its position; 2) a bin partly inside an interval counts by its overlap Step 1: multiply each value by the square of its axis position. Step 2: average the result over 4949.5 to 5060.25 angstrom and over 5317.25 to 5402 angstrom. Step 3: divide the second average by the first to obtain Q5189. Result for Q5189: 1.76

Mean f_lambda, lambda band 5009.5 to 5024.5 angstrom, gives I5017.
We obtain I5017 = 14.1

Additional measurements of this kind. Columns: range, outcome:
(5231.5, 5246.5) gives 21.6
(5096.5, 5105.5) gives 14.3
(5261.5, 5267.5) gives 17.7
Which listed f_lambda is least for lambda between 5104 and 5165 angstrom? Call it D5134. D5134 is 13.86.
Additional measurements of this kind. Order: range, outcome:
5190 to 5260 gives 12.41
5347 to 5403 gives 22.34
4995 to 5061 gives 13.66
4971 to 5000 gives 14.9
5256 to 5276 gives 17.14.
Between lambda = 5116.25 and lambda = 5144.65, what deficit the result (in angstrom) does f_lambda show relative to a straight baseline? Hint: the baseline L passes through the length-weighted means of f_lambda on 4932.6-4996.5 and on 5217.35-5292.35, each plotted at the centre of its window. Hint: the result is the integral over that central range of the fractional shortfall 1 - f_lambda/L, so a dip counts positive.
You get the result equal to 5.7 angstrom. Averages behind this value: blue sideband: 16.8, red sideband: 20.7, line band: 15.2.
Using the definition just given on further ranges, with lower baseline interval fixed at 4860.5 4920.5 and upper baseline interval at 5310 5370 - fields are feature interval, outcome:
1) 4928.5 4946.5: -0.9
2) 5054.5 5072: 3.9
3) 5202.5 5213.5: 3.9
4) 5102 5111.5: 2.8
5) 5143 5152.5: 2.9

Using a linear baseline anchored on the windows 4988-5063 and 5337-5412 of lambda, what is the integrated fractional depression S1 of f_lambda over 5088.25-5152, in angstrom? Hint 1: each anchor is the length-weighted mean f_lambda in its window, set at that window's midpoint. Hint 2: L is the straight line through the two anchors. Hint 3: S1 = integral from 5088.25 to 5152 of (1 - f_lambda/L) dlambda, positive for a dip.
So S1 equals 9.5 angstrom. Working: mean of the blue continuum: 15.2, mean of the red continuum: 24.2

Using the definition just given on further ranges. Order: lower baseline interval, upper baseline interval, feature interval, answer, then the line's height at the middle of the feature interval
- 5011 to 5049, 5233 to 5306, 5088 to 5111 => 2.82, 16.8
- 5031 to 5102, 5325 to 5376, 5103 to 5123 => 1.86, 16.6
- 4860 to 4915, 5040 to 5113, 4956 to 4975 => 1.33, 16.5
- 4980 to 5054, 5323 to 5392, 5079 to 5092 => 1.41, 16.8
